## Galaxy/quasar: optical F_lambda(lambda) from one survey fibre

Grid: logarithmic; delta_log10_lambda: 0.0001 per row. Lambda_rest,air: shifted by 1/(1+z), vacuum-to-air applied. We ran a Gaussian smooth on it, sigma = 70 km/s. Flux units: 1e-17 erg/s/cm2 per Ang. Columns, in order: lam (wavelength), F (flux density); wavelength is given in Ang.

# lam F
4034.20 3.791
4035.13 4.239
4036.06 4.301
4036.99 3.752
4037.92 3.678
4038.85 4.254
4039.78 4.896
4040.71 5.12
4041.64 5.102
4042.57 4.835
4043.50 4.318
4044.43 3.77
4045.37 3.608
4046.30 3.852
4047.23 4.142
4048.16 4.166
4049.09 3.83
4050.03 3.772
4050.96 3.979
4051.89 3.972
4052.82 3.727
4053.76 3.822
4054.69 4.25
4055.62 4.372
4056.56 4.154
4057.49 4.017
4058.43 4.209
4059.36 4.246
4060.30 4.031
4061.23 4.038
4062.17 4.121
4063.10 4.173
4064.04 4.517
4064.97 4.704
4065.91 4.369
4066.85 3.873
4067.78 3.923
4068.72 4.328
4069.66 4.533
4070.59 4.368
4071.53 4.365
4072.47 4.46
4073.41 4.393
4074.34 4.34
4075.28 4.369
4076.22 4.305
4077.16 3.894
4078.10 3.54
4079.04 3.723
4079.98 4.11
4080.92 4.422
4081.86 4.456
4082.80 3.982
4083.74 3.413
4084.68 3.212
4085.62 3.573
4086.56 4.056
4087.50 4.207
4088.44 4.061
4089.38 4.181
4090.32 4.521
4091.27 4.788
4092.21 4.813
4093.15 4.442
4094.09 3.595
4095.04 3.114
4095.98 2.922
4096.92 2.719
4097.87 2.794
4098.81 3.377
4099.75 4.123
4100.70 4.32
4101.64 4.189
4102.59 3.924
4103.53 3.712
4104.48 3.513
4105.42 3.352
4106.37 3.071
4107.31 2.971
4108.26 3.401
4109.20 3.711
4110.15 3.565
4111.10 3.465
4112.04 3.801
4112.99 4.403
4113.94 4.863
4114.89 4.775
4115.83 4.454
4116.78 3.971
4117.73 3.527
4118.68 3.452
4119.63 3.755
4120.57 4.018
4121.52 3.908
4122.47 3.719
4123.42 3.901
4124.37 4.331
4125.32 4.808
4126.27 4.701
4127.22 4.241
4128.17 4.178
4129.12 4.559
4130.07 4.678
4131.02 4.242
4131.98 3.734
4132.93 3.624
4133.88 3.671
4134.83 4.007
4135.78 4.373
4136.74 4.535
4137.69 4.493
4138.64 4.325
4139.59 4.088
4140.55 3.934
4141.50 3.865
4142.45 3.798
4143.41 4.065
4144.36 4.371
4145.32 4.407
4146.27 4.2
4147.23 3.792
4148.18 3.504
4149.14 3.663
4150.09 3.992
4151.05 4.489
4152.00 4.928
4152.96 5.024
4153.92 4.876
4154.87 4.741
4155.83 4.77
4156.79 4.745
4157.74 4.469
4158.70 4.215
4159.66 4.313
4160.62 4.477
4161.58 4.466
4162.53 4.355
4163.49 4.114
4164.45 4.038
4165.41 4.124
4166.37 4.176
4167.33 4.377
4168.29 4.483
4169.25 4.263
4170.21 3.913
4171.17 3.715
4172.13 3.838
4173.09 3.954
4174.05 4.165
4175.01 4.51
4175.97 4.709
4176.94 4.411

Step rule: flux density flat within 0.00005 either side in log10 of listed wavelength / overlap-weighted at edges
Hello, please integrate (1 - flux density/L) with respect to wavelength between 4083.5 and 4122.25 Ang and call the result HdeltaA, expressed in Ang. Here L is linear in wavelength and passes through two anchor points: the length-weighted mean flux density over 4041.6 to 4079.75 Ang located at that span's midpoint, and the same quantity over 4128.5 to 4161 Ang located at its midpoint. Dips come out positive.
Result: 3.7 Ang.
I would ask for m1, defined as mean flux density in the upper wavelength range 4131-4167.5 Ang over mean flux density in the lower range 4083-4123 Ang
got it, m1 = 1.11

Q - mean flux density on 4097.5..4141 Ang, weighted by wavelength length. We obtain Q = 3.97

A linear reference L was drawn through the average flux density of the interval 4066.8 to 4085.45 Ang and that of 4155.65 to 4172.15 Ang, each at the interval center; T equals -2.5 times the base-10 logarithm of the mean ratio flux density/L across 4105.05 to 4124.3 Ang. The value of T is 0.097 mag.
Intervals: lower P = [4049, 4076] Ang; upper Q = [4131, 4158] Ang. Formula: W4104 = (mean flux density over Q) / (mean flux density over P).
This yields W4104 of 1.01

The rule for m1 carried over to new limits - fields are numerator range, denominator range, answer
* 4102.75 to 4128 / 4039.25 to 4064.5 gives 0.93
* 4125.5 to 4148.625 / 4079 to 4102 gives 1.07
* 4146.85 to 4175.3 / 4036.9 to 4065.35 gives 1.02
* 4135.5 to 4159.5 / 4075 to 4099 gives 1.11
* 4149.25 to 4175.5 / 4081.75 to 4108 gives 1.16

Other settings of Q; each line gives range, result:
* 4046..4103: 4.04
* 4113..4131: 4.22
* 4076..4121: 3.84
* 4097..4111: 3.54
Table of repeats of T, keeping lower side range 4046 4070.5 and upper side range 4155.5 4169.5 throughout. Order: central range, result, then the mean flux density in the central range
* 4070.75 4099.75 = 0.064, 3.95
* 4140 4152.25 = 0.067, 4.06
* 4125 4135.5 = 0.017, 4.22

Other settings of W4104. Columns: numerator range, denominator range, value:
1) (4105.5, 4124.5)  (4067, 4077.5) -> 0.89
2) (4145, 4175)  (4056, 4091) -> 1.03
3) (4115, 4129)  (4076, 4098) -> 1.06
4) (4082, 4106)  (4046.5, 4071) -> 0.92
